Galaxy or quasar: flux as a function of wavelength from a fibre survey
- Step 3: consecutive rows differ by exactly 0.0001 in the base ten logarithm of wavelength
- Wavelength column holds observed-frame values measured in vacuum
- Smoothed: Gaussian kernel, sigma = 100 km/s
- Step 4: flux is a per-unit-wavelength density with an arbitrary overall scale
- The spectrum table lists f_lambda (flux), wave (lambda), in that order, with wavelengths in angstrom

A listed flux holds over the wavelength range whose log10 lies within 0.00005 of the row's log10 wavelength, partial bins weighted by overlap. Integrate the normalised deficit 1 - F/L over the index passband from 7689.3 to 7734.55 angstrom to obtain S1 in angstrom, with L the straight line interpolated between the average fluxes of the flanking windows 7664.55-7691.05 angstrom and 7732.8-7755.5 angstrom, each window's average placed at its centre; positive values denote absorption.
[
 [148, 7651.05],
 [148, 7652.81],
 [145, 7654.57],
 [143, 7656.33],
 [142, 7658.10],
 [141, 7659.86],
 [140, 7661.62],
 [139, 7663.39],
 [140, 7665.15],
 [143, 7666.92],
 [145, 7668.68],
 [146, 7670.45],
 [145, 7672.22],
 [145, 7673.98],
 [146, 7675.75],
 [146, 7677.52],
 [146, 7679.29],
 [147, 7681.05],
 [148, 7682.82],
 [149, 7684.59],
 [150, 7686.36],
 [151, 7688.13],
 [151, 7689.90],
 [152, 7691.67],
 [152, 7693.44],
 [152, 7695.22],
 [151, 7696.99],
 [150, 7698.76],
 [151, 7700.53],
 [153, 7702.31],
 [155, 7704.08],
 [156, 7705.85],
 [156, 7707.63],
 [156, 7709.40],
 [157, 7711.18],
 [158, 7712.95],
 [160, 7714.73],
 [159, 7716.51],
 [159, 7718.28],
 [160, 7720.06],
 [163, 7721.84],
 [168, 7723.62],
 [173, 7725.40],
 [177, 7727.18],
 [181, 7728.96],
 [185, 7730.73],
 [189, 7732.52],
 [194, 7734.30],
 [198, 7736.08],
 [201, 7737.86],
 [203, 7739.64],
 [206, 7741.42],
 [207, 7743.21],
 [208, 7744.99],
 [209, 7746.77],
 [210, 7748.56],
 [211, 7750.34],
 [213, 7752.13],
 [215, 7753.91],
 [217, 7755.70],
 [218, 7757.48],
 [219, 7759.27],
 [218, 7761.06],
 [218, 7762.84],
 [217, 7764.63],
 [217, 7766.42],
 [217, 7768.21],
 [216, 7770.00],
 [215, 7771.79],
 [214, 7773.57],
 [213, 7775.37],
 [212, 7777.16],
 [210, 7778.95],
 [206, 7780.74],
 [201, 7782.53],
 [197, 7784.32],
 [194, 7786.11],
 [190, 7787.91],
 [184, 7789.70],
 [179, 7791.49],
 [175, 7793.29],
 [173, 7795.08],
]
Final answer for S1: 3.9 angstrom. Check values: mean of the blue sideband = 147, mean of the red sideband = 206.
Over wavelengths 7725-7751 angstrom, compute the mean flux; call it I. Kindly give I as 197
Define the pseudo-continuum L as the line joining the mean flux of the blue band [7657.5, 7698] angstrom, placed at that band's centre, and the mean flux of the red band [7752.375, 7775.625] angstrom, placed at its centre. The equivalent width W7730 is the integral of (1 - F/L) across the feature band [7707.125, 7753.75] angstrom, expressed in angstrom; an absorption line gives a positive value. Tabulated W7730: 1.5 angstrom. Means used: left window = 146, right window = 216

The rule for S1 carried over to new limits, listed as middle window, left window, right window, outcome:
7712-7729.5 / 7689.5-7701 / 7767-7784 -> 0.51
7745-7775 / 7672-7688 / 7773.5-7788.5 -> -3.61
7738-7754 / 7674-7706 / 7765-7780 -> -1.23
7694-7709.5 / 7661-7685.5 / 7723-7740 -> 1.13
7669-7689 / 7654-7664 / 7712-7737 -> 0.54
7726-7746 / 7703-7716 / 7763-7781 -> -1.53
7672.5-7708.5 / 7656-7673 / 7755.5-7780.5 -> 2.30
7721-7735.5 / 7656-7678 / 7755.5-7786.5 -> 0.38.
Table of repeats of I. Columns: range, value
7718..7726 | 165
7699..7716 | 156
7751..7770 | 217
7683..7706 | 152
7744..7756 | 212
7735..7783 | 211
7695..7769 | 186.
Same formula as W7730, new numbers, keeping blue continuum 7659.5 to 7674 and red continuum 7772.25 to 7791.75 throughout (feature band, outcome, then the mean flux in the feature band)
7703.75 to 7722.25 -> 0.89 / 158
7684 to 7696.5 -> 0.28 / 151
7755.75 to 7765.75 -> -1.45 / 218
